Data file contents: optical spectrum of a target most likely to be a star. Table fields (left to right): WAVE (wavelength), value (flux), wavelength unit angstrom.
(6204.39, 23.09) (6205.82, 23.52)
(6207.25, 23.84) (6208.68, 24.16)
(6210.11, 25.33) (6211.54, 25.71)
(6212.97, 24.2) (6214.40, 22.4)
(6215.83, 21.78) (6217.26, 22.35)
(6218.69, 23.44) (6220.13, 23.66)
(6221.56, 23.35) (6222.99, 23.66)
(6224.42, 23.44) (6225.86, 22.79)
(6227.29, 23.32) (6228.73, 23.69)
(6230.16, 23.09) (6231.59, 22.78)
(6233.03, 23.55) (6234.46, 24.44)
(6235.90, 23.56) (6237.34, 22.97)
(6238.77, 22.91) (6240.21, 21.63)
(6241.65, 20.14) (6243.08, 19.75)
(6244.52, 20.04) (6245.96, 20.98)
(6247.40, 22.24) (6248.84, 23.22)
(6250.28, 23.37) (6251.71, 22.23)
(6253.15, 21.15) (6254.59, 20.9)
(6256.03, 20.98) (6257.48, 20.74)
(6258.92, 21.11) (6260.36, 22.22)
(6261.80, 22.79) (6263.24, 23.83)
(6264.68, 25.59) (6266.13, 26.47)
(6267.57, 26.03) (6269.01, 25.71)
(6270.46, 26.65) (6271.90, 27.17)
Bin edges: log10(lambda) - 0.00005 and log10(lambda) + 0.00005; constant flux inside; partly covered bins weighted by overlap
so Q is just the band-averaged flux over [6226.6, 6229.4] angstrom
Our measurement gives 23.5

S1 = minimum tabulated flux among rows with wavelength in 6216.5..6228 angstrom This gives 22.35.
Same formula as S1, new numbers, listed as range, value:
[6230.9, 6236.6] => 22.78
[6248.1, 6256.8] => 20.9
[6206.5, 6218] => 21.78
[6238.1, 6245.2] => 19.75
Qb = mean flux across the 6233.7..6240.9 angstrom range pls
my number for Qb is 23.1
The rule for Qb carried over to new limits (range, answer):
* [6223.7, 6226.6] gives 23.1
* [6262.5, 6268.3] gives 25.5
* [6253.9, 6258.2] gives 20.8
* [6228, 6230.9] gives 23.4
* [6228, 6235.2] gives 23.5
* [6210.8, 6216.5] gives 23.6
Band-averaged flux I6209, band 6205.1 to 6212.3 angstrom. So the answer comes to 24.5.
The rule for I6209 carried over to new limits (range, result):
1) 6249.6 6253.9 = 22.3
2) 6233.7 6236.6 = 24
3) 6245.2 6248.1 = 21.6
